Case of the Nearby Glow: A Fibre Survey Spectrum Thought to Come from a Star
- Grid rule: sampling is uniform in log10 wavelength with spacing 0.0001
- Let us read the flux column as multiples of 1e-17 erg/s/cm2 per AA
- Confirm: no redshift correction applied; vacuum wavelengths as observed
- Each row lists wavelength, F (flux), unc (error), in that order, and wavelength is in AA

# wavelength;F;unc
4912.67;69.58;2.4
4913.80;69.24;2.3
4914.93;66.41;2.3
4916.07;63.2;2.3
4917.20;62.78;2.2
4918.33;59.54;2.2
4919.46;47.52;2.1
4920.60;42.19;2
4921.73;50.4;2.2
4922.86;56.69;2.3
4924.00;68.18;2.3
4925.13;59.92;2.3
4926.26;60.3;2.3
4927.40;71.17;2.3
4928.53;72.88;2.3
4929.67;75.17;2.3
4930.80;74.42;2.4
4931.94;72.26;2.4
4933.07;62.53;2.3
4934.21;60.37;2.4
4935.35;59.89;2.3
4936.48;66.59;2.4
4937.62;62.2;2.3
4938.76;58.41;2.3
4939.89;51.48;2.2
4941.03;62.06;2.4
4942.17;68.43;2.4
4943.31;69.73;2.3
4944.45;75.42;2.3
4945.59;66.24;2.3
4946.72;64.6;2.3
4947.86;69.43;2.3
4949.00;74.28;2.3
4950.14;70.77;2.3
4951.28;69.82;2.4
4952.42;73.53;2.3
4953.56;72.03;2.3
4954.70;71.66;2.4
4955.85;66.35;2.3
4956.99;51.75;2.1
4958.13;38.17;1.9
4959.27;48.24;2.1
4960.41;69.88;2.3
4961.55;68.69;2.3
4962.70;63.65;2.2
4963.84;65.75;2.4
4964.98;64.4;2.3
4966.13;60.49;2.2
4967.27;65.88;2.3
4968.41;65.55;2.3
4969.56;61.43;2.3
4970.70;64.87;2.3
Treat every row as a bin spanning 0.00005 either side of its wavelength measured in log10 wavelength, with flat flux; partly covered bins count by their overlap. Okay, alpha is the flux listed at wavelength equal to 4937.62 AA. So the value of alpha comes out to 62.2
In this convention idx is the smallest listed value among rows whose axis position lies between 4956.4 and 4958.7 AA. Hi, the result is 38.17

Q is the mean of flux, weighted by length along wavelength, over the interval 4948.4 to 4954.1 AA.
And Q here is 72.1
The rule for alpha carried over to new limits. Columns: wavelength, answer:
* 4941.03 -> 62.06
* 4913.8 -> 69.24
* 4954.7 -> 71.66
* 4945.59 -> 66.24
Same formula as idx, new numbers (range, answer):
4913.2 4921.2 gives 42.19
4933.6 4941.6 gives 51.48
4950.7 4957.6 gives 51.75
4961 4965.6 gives 63.65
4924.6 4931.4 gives 59.92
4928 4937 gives 59.89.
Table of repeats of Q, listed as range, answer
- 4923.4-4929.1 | 66.4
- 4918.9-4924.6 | 53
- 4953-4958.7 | 59.9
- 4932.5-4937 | 62.4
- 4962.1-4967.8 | 64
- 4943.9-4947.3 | 68.9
